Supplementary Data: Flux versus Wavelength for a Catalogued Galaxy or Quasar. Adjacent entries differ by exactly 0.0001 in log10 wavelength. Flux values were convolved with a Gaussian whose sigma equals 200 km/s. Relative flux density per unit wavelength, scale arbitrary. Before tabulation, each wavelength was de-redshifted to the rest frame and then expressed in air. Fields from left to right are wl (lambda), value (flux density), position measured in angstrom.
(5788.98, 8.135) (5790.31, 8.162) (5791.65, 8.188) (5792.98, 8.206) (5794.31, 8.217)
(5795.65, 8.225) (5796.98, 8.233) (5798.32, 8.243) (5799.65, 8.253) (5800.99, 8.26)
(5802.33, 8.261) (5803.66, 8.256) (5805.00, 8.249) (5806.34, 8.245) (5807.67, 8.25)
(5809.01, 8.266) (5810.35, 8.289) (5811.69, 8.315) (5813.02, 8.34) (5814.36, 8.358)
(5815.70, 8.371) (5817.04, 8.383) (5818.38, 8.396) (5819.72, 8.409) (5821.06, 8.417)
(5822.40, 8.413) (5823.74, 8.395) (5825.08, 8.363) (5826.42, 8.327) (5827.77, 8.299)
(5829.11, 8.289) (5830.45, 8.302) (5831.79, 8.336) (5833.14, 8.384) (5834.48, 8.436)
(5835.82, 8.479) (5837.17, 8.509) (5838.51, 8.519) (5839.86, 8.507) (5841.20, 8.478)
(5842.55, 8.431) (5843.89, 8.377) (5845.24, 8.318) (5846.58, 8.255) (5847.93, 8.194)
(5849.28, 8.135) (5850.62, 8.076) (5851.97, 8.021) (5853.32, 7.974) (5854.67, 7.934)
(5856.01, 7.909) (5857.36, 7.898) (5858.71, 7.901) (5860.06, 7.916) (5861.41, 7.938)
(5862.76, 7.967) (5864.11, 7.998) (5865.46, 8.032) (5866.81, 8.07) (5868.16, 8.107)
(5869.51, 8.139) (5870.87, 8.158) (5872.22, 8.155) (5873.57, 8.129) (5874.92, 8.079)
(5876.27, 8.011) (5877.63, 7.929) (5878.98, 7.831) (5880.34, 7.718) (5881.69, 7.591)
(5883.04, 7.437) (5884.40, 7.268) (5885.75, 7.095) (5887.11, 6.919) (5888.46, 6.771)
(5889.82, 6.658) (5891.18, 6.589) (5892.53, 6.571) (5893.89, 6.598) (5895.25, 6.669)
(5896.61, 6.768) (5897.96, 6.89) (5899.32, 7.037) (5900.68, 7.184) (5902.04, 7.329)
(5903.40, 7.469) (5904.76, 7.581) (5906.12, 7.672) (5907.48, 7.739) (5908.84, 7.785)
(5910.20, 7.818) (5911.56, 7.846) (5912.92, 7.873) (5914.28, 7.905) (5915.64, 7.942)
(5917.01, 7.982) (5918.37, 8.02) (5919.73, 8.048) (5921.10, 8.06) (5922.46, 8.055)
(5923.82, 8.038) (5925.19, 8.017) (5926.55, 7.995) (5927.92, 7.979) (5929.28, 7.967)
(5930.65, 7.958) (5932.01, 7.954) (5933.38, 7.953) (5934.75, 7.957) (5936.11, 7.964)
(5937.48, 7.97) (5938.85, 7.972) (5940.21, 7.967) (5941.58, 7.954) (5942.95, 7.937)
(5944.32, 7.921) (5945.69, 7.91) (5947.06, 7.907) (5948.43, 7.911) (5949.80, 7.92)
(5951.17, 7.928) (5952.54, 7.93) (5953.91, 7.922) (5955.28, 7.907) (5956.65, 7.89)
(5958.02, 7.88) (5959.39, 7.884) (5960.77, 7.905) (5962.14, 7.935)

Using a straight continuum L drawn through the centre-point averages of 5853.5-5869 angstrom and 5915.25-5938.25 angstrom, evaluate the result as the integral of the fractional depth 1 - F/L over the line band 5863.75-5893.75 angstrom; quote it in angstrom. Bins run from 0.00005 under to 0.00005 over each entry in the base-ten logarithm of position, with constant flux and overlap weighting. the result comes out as 1.5 angstrom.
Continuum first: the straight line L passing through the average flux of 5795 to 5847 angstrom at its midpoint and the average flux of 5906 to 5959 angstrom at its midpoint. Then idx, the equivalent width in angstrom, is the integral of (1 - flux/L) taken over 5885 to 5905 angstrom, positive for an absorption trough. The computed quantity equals 2.8 angstrom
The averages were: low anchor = 8.35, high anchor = 7.94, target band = 6.93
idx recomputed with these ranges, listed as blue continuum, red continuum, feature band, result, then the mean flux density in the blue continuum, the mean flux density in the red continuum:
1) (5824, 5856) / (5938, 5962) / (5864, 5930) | 3.9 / 8.3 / 7.92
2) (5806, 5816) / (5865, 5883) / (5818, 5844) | -0.6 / 8.31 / 7.98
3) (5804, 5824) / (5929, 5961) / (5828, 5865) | 0.2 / 8.34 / 7.93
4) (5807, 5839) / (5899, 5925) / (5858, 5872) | 0.1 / 8.37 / 7.77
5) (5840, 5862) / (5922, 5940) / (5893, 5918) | 1.8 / 8.12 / 7.98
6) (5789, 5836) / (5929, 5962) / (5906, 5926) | 0.2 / 8.31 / 7.93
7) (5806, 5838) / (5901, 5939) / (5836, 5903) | 3.3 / 8.36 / 7.88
